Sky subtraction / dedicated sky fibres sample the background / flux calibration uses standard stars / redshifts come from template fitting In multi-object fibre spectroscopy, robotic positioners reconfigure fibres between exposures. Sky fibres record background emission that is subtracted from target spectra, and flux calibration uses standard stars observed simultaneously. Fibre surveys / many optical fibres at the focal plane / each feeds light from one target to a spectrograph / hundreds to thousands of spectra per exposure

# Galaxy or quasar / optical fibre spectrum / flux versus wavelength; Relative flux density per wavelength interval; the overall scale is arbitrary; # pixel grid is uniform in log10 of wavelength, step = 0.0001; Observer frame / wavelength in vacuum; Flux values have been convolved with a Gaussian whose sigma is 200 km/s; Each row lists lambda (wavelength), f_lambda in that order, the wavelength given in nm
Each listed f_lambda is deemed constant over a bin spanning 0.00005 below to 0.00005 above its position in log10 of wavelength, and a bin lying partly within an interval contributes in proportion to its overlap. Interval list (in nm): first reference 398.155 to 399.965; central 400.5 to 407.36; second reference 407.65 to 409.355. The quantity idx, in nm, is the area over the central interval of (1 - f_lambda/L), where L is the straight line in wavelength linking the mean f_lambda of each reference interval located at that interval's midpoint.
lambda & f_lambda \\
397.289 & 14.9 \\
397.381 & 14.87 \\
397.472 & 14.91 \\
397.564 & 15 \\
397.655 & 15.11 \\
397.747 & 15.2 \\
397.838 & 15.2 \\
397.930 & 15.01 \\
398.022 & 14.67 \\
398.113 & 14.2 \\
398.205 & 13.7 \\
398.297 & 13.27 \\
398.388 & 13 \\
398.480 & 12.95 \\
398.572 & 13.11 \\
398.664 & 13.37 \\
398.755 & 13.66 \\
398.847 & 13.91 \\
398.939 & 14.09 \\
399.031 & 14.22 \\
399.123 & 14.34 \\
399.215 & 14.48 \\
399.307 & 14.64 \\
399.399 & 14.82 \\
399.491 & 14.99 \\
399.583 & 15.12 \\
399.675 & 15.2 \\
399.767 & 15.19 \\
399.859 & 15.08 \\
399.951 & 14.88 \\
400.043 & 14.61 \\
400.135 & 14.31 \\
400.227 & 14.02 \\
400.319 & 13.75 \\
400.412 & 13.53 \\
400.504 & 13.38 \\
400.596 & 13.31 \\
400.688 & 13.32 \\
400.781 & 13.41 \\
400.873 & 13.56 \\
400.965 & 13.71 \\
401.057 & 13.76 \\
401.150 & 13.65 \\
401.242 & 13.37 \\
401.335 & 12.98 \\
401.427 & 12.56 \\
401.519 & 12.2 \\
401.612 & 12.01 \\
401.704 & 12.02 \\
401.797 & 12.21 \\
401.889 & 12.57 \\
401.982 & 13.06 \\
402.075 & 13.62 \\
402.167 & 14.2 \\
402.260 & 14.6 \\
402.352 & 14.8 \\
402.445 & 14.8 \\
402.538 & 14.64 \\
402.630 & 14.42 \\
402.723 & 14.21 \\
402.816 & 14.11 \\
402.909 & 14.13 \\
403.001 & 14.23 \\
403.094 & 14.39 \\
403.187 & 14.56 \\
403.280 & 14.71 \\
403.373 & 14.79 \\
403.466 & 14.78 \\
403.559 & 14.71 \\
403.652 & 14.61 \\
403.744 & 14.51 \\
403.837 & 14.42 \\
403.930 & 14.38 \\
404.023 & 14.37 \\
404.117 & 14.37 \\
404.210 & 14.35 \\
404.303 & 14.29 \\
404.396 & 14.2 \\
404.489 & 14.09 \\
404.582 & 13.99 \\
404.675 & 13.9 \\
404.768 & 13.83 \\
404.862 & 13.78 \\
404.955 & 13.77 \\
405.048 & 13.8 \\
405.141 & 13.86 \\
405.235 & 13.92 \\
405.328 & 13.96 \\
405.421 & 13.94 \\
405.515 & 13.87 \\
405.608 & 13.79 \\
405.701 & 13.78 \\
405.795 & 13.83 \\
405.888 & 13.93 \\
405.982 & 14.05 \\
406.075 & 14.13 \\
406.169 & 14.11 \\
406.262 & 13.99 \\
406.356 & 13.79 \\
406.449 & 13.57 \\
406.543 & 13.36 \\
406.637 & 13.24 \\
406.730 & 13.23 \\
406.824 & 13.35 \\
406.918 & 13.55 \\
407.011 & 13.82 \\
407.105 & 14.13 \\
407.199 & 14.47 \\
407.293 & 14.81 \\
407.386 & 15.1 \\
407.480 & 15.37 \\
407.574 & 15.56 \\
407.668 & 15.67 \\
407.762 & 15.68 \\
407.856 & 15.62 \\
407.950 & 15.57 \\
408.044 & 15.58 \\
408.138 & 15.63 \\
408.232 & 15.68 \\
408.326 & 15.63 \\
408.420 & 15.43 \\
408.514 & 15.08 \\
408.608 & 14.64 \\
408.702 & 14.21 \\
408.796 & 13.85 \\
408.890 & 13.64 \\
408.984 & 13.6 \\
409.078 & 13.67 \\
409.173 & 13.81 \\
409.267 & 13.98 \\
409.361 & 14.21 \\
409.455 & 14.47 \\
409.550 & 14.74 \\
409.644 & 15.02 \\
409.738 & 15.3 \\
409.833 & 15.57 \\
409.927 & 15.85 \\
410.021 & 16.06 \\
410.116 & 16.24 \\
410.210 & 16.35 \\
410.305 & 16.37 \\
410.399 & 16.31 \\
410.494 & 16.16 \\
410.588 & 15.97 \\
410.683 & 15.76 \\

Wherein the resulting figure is 0.30 nm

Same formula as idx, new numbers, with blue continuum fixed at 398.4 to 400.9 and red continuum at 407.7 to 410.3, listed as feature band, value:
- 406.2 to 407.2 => 0.08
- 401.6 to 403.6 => 0.05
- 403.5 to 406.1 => 0.09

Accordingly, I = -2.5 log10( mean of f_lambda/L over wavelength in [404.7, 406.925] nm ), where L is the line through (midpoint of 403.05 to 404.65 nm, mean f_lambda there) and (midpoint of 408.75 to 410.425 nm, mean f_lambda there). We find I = 0.06 mag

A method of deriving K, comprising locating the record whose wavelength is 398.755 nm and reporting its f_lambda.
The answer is 13.66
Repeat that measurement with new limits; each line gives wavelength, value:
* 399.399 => 14.82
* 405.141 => 13.86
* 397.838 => 15.2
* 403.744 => 14.51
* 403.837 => 14.42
